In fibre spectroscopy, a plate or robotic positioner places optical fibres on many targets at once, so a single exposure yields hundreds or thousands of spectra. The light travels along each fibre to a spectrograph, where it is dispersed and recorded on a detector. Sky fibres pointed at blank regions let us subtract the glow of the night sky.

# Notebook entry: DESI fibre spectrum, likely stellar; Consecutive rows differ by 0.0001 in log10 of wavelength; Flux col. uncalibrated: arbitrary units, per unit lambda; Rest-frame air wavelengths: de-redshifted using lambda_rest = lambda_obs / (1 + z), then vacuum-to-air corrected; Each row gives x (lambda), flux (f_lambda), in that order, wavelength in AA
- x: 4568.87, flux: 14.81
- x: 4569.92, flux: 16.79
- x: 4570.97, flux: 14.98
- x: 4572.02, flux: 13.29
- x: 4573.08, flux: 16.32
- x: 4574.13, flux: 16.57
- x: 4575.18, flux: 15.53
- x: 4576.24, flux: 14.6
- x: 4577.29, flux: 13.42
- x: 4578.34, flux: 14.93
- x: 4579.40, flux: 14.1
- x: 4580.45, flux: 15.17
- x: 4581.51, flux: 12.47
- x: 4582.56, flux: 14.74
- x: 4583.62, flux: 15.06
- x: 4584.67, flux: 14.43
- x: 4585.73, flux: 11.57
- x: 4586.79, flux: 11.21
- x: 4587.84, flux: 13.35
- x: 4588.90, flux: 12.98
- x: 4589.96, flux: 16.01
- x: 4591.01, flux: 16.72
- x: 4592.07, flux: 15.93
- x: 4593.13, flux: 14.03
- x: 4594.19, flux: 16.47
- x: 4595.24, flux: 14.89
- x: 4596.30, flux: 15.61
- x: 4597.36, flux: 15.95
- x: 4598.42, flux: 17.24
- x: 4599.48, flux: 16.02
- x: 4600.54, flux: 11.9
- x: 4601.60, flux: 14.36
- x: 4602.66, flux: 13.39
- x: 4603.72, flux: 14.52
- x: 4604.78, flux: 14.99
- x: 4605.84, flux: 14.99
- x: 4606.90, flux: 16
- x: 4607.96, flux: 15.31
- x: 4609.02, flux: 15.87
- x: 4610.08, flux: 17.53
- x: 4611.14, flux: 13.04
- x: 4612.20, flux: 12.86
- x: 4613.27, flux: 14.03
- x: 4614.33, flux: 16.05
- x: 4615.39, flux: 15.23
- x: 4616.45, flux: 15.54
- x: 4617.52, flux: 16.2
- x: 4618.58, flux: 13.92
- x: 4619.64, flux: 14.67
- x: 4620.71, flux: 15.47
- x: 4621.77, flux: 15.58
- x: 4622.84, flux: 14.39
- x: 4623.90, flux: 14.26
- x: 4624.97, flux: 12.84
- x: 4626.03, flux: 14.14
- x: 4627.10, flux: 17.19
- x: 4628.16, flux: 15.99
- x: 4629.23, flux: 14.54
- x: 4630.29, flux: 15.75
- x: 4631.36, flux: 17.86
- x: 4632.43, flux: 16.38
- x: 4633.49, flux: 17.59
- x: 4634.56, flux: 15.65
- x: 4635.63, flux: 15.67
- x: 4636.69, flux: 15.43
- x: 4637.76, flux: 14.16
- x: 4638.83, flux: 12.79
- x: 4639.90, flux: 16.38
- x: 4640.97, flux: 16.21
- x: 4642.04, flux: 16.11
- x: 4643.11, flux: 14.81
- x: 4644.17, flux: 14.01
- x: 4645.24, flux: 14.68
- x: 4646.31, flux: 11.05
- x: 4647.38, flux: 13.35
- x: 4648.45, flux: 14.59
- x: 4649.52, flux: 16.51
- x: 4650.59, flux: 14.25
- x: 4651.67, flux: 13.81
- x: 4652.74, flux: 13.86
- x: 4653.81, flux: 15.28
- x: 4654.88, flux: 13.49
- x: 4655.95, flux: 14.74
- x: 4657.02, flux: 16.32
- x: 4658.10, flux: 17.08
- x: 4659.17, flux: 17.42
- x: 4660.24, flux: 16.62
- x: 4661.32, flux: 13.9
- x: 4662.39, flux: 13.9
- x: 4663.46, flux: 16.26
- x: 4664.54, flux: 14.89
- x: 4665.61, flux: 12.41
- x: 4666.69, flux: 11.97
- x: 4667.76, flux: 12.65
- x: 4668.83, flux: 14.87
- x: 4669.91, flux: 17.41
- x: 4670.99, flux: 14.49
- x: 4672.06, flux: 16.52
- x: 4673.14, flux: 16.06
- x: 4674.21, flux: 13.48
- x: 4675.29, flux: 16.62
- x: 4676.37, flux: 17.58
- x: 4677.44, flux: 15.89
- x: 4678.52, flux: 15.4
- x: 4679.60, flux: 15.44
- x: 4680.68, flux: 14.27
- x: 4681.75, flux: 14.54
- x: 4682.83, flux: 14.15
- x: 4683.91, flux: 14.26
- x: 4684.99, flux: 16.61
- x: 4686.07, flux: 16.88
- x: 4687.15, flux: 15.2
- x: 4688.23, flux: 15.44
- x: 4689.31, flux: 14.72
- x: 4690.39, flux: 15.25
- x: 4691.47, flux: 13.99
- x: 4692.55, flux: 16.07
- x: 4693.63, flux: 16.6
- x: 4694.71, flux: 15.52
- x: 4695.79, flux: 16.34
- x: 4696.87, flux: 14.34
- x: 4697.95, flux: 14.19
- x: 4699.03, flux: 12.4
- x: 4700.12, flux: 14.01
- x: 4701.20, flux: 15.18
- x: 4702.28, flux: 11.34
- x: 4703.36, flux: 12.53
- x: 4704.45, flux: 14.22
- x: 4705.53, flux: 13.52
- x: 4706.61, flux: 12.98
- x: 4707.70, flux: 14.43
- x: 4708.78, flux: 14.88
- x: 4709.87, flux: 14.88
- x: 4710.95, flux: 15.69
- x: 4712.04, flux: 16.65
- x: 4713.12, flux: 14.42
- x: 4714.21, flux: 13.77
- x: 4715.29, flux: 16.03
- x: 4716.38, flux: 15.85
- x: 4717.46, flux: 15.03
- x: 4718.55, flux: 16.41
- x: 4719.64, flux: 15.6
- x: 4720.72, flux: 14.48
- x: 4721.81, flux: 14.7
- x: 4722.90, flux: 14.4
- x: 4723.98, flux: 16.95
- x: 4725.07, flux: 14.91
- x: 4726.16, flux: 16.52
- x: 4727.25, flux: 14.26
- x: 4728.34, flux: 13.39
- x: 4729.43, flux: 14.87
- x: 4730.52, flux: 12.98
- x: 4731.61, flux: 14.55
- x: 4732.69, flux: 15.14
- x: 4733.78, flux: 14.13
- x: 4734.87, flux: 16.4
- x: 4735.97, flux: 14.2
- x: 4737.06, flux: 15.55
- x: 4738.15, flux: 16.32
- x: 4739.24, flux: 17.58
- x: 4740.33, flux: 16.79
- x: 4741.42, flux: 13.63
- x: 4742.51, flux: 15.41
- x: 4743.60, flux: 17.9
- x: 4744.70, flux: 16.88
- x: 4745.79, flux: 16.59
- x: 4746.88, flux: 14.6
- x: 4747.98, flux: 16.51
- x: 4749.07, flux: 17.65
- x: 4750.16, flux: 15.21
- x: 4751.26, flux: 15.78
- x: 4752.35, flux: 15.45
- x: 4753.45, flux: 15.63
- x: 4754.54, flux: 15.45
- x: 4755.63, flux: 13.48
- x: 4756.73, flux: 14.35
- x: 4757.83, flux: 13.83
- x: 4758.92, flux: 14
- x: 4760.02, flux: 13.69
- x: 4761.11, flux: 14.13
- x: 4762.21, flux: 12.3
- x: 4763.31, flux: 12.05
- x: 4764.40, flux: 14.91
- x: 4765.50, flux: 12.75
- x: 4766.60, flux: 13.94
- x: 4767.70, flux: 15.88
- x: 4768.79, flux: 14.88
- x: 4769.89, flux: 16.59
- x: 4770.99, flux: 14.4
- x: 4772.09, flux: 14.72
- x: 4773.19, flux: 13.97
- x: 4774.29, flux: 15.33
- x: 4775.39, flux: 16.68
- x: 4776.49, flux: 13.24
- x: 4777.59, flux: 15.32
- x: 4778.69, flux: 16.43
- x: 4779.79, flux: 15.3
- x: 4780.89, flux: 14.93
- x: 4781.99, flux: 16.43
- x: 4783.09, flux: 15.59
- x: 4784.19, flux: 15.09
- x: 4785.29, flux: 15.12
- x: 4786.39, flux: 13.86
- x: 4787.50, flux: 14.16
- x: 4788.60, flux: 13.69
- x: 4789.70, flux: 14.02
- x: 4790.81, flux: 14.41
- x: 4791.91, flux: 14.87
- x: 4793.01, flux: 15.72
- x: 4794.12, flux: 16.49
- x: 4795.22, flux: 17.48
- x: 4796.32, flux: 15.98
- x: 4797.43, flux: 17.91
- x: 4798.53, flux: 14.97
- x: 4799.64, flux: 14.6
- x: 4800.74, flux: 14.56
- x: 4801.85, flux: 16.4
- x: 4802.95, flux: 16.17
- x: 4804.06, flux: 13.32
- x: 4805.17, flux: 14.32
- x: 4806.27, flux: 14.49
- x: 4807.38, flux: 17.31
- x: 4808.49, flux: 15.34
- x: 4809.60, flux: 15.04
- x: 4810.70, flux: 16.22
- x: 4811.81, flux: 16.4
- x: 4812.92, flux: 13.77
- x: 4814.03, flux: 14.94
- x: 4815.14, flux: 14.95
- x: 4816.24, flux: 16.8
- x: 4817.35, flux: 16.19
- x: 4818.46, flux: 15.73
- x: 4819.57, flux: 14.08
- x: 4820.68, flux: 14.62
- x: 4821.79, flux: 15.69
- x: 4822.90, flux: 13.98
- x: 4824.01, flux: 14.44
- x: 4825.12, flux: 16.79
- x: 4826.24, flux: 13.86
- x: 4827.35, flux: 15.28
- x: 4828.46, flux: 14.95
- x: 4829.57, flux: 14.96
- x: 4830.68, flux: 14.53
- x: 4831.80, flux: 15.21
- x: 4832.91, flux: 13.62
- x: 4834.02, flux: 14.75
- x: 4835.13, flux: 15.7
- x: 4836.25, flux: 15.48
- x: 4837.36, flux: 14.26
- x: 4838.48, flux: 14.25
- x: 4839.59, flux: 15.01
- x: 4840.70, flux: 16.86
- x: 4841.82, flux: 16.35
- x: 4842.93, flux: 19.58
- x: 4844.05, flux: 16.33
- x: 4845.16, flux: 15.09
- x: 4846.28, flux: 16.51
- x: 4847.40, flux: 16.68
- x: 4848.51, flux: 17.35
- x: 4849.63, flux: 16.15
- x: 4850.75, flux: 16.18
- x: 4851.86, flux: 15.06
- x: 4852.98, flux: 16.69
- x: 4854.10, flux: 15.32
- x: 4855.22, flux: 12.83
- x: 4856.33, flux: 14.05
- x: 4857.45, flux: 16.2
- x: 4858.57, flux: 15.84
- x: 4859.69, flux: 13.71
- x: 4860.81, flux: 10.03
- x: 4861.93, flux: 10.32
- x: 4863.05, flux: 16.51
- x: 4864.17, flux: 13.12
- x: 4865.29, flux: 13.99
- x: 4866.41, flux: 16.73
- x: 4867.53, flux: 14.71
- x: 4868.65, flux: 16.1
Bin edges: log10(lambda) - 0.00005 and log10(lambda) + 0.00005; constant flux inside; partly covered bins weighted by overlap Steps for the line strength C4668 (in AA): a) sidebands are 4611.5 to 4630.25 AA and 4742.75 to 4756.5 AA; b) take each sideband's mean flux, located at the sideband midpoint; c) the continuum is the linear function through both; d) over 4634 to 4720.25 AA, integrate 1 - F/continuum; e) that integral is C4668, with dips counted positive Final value 2.32 AA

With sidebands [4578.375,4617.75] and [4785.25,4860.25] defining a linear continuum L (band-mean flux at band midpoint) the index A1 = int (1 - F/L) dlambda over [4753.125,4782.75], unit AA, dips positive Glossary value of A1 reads 1.1 AA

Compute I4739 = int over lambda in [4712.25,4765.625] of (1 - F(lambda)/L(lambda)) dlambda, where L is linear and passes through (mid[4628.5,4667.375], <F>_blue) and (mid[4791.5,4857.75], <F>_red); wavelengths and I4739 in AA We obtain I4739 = 0.6 AA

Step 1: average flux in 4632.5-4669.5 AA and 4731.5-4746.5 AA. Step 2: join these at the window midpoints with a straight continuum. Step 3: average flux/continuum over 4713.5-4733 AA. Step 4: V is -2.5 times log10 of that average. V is 0.046 mag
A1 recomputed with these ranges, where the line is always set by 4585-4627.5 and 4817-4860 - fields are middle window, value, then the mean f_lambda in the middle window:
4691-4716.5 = 0.83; 14.6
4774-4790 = 0.24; 15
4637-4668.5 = 0.64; 14.6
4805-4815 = -0.01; 15.3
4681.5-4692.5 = -0.12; 15.2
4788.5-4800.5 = -0.18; 15.5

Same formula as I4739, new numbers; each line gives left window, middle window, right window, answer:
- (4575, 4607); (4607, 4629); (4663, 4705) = -0.5 AA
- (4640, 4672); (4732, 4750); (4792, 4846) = -1.0 AA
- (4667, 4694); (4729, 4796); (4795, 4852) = 1.6 AA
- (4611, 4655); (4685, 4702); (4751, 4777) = -0.4 AA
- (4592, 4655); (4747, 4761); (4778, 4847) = 0.2 AA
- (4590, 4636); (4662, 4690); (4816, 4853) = 0.5 AA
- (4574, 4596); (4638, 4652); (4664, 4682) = 0.3 AA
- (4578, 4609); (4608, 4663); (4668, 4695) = -0.2 AA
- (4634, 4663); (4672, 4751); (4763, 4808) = -0.9 AA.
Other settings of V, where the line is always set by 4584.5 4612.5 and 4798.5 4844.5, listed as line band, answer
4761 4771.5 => 0.07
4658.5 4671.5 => 0.01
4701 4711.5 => 0.08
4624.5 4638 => -0.06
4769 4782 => 0.00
